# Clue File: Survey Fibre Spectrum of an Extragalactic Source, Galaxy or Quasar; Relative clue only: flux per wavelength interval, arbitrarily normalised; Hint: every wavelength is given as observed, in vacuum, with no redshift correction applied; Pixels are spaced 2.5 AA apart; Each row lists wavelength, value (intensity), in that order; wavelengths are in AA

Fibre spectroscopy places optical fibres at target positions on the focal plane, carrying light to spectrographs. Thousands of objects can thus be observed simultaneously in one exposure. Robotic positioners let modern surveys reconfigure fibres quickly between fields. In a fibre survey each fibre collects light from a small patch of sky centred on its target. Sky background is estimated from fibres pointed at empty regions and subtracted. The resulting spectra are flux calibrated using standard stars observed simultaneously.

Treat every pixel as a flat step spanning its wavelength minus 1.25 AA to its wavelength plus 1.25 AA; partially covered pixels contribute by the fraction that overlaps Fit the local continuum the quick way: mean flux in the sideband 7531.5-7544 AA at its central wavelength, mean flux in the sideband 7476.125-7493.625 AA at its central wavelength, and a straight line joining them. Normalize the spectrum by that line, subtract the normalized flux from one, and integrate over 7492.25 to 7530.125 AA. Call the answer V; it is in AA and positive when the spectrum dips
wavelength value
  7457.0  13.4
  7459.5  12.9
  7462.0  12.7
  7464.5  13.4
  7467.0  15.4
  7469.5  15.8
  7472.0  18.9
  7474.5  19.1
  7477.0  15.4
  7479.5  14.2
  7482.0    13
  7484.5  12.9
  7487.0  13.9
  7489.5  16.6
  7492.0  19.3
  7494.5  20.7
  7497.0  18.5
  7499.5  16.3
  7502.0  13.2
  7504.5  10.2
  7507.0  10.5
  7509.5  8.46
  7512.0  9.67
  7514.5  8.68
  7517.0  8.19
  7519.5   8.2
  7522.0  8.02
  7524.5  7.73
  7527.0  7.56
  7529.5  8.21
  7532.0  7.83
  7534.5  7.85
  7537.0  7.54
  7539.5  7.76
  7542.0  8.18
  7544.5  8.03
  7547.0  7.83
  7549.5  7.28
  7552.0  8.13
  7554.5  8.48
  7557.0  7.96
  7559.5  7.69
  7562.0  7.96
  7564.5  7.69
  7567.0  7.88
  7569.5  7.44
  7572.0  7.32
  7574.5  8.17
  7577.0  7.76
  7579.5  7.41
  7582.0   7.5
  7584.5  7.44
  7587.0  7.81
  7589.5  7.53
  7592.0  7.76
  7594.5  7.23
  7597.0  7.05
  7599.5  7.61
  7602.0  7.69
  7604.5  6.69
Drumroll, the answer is 1.9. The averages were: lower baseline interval 15.2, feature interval 11.2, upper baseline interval 7.84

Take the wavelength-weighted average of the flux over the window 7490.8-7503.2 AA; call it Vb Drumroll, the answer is 17.6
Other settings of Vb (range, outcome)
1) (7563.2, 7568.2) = 7.79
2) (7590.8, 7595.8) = 7.49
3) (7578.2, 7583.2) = 7.46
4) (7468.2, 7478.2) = 17.3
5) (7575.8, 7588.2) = 7.58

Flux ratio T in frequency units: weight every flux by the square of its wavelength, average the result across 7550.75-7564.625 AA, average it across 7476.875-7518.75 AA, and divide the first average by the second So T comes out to 0.6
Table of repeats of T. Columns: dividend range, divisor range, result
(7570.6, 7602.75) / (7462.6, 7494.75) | 0.49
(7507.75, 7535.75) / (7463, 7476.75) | 0.51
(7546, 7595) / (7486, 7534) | 0.68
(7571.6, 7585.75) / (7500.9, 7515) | 0.76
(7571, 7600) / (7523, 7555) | 0.97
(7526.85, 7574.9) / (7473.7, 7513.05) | 0.55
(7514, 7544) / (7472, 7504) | 0.50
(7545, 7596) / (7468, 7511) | 0.52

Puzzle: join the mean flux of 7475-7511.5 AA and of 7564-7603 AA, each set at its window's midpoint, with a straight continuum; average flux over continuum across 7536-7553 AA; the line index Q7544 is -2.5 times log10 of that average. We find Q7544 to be 0.33 mag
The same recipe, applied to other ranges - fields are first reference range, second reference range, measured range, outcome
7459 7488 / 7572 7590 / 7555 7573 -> 0.14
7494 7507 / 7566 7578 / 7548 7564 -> 0.18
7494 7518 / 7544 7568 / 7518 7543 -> 0.26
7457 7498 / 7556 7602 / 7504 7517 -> 0.37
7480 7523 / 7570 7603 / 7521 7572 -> 0.26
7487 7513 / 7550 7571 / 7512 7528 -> 0.43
